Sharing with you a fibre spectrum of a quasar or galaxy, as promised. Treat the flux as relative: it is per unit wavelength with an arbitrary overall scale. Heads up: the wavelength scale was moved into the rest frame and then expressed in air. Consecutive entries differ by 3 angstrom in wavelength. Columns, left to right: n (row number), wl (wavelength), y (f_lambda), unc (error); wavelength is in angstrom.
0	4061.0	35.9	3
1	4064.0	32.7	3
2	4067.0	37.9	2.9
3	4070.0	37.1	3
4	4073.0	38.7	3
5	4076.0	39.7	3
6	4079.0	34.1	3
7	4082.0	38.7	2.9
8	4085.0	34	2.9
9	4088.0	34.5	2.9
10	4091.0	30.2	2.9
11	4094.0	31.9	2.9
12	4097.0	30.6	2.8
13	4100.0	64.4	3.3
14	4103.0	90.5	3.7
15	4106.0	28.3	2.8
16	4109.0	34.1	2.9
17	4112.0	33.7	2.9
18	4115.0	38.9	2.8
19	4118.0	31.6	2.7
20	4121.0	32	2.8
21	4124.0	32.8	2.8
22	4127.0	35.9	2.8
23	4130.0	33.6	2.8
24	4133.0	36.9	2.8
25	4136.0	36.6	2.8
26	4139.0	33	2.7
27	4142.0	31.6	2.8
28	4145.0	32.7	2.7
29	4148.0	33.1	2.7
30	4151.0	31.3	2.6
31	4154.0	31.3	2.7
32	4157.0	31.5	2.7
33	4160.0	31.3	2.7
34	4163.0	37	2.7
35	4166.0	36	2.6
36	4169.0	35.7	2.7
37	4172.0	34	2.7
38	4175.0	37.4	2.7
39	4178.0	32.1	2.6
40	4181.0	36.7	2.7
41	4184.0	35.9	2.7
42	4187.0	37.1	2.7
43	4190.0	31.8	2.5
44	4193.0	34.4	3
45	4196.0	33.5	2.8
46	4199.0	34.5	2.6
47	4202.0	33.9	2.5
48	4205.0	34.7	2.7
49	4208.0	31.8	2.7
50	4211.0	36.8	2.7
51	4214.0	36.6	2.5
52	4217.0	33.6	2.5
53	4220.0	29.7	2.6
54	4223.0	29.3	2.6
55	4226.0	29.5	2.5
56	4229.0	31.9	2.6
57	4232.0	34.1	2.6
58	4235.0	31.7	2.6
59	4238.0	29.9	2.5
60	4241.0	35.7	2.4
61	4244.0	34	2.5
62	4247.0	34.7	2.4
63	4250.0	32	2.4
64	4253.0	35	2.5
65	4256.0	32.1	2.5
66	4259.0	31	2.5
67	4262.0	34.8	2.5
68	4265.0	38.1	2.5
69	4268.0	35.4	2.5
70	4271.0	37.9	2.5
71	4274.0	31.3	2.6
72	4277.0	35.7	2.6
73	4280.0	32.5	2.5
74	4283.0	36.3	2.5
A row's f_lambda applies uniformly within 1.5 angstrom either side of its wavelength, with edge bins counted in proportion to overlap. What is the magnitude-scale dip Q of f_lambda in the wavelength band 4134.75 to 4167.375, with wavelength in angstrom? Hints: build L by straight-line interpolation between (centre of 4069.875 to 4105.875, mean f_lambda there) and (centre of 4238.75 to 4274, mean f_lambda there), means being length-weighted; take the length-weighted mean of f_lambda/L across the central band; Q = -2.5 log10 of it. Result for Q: 0.17 mag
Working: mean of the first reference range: 41.7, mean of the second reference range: 34.4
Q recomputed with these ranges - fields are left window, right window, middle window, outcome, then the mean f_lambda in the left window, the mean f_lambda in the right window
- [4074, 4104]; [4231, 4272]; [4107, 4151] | 0.18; 42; 34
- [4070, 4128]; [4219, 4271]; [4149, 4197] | 0.05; 38.6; 33.1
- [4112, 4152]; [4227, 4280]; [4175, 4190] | -0.05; 33.9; 33.8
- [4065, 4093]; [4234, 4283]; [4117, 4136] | 0.04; 36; 34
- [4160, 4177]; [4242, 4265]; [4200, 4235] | 0.05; 35.5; 33.7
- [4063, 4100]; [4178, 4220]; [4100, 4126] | -0.16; 36.2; 34.4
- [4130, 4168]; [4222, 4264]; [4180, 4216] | -0.05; 33.6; 32.7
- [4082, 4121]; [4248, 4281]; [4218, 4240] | 0.14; 39.9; 34.2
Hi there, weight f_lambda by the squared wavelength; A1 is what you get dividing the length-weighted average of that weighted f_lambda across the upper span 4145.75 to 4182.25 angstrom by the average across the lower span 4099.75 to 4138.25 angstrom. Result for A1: 0.9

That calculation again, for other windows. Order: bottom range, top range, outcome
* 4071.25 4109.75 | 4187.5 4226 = 0.86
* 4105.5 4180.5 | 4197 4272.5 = 1.04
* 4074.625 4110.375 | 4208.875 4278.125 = 0.88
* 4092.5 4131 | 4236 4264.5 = 0.89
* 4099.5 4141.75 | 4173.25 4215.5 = 0.92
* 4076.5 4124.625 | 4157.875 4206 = 0.93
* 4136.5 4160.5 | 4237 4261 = 1.08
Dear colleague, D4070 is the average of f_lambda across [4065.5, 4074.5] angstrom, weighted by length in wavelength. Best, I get 37.9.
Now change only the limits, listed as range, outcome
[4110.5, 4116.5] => 36.3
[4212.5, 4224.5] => 32.3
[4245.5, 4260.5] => 33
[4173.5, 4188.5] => 35.8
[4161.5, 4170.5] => 36.2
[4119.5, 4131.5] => 33.6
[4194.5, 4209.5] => 33.7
